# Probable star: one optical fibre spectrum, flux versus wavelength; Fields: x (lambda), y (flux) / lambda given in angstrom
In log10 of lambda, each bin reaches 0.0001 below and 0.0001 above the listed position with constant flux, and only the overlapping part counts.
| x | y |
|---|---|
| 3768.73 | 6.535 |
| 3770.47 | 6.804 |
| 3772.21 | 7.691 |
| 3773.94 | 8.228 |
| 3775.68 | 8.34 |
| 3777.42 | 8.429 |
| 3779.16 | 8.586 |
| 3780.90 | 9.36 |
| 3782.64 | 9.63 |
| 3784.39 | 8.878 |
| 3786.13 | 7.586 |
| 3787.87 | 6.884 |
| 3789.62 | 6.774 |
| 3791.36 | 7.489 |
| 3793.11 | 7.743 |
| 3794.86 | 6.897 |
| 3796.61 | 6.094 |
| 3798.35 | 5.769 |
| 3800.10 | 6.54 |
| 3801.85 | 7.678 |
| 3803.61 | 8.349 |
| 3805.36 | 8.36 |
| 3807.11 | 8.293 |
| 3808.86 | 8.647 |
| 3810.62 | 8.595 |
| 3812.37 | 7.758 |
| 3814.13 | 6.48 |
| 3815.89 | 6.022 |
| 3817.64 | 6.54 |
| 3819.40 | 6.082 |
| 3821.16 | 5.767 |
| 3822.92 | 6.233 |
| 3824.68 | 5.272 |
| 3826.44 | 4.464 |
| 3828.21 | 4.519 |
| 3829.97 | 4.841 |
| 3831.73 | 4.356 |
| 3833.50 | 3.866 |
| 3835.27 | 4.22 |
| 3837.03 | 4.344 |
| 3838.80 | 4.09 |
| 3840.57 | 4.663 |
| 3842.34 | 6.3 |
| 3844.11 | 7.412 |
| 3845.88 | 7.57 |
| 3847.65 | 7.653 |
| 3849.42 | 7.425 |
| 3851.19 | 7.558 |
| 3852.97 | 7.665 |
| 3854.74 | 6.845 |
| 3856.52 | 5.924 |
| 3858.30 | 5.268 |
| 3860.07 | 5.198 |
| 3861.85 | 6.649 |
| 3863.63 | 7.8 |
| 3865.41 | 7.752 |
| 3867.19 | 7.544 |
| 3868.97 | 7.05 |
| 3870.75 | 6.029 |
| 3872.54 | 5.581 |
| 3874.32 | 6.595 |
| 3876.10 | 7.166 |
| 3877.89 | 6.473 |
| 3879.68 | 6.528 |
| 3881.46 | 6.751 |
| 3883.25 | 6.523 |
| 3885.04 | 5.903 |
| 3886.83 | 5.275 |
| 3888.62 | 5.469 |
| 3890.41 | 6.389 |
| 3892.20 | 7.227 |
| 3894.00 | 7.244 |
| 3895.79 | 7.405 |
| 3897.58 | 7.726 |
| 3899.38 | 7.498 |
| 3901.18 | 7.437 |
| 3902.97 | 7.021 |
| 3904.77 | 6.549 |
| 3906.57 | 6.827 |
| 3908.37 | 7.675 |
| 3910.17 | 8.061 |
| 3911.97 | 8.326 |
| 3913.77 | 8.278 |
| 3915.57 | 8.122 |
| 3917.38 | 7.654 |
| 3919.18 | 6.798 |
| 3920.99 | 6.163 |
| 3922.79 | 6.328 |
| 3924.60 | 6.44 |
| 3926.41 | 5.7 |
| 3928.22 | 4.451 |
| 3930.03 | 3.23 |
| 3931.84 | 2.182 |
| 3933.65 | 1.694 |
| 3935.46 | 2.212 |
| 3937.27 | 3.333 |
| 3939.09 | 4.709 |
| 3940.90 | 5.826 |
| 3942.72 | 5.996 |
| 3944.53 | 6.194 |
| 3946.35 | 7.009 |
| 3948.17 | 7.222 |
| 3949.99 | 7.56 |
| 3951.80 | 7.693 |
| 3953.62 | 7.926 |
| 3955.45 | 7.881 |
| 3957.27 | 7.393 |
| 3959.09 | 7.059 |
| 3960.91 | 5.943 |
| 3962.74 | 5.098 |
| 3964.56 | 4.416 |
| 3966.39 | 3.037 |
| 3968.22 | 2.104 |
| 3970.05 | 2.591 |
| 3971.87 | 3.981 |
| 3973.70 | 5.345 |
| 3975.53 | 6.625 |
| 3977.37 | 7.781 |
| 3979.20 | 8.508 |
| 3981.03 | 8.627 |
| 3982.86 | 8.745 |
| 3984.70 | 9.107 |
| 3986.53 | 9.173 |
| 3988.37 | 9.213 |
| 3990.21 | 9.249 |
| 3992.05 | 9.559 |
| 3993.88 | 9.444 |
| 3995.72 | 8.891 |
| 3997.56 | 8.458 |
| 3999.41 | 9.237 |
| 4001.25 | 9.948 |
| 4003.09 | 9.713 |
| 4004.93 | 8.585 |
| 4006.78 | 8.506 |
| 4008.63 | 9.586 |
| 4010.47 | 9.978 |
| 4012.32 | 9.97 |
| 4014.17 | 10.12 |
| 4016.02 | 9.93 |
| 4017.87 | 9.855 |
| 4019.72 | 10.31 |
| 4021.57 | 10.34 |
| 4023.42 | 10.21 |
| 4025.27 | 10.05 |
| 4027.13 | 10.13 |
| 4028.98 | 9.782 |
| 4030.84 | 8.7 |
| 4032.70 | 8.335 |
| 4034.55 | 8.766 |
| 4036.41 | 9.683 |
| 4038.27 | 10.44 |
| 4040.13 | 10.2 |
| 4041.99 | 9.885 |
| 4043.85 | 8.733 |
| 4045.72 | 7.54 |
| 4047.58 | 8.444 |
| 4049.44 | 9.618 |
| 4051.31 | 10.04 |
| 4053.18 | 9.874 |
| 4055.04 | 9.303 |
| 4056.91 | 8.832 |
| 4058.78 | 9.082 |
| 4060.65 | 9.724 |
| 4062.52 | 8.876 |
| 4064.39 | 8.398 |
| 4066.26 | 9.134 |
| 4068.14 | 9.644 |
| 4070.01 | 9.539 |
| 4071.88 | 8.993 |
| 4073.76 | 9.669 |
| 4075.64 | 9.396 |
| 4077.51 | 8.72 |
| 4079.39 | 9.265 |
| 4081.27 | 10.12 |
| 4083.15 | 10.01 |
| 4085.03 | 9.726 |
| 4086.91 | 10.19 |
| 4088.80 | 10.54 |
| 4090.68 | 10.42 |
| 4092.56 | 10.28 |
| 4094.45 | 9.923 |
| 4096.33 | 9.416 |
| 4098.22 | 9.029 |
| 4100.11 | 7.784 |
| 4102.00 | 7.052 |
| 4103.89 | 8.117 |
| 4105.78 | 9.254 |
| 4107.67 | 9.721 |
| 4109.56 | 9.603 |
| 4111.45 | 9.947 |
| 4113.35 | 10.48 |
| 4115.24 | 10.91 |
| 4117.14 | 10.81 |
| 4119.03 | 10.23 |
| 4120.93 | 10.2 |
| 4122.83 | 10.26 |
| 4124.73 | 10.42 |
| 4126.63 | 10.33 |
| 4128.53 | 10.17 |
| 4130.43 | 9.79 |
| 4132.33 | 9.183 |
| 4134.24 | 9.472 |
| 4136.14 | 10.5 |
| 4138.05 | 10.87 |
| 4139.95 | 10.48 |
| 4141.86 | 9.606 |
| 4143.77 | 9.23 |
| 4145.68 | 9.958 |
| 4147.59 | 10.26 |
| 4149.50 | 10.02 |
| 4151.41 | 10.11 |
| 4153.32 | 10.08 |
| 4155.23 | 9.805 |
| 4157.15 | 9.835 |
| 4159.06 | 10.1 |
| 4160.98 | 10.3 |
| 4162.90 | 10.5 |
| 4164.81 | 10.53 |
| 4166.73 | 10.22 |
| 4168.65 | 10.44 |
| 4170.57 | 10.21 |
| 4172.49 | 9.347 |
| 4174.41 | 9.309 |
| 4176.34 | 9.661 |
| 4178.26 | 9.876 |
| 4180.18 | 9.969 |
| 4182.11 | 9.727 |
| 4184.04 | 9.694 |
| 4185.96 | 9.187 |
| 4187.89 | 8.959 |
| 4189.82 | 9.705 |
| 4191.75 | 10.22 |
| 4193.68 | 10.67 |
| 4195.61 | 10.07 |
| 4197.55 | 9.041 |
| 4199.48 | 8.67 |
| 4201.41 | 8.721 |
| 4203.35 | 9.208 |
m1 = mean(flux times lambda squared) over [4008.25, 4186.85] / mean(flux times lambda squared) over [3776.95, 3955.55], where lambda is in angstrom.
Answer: 1.7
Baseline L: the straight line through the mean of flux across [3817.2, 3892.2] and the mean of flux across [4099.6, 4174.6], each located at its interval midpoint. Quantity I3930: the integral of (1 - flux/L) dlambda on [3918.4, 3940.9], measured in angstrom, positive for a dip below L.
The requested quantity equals 8.3 angstrom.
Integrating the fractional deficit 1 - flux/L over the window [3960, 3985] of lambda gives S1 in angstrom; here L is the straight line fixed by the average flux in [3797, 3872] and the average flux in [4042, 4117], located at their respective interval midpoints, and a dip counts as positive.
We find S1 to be 7.2 angstrom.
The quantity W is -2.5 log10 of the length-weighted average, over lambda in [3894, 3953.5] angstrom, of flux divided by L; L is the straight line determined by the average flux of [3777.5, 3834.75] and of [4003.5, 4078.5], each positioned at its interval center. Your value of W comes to 0.28 mag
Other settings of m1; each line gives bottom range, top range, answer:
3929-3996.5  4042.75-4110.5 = 1.56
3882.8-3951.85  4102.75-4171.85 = 1.80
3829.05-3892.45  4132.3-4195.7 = 1.86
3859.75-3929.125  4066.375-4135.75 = 1.57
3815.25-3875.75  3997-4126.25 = 1.76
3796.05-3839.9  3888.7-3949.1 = 1.07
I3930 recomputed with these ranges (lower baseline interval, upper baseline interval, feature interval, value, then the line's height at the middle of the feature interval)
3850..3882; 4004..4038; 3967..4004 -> 5.0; 8.95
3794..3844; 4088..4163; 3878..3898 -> 1.2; 6.97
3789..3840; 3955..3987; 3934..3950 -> 2.4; 6.25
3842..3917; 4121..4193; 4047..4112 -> -1.8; 9.12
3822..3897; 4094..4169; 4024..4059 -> -2.9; 8.65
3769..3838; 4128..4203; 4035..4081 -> -1.7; 8.97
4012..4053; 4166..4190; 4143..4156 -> -0.3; 9.69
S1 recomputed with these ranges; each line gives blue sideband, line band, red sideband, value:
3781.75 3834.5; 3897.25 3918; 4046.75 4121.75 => 0.4 angstrom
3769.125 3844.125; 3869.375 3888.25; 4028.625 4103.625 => 3.0 angstrom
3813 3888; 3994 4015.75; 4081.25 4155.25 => -2.9 angstrom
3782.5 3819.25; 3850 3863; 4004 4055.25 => 2.3 angstrom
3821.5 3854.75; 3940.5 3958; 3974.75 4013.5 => 2.1 angstrom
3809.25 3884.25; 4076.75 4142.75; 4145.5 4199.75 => -4.4 angstrom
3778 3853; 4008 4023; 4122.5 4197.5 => -2.5 angstrom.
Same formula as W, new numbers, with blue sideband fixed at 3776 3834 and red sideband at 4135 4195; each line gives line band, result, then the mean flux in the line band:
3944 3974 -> 0.38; 5.79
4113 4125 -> -0.10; 10.5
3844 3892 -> 0.13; 6.66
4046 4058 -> -0.03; 9.25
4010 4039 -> -0.11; 9.78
